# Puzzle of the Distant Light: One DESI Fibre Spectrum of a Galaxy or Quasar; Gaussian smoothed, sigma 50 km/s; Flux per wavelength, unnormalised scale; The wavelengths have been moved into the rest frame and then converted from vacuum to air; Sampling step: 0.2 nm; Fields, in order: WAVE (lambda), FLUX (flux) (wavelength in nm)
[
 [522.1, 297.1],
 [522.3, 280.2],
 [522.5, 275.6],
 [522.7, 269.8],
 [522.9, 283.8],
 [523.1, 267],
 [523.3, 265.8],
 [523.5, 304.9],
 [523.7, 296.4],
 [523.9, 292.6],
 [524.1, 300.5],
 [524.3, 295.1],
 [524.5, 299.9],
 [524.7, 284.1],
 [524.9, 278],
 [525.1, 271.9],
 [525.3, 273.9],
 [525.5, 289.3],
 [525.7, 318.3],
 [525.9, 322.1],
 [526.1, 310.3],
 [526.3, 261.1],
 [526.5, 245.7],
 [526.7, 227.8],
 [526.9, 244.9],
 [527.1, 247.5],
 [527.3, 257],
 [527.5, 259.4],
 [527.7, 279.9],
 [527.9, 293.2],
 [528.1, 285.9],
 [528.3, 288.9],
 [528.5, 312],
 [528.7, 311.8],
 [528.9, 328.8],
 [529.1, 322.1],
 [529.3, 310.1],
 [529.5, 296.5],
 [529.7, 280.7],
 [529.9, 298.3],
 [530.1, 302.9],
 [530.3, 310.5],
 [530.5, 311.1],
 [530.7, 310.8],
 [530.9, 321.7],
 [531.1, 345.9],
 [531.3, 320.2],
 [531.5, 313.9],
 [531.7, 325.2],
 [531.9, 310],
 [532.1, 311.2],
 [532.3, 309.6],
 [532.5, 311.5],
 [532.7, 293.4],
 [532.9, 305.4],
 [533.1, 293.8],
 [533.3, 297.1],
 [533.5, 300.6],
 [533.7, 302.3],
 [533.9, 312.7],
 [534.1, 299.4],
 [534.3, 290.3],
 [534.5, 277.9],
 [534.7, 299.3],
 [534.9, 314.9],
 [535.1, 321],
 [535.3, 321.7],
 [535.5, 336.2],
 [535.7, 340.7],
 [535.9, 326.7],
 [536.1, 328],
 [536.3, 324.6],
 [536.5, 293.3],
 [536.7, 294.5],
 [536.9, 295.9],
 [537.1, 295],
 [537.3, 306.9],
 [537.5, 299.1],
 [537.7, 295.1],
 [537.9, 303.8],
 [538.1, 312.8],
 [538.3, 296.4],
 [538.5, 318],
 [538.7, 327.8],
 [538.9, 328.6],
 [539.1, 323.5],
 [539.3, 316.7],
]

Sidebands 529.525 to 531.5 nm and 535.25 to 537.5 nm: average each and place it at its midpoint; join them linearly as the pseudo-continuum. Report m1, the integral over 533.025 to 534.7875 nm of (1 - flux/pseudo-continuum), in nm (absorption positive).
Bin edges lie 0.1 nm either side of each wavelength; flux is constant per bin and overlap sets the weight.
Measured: 0.09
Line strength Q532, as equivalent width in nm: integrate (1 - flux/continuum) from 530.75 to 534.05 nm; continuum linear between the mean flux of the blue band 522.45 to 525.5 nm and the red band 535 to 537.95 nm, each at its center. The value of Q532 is -0.08 nm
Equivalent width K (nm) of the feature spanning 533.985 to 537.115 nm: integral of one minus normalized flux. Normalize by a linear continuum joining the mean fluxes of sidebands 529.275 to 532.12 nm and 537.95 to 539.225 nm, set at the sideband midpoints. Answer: 0.05 nm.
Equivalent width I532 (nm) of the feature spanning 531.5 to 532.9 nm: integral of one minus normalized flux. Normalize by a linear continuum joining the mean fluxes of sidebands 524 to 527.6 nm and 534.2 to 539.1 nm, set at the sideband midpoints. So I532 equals -0.06 nm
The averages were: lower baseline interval 277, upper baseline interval 311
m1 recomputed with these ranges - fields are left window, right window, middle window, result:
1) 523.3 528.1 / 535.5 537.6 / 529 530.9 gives -0.084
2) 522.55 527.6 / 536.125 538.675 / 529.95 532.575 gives -0.215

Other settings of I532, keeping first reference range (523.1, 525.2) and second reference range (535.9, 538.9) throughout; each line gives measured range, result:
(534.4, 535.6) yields -0.03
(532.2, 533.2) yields -0.01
